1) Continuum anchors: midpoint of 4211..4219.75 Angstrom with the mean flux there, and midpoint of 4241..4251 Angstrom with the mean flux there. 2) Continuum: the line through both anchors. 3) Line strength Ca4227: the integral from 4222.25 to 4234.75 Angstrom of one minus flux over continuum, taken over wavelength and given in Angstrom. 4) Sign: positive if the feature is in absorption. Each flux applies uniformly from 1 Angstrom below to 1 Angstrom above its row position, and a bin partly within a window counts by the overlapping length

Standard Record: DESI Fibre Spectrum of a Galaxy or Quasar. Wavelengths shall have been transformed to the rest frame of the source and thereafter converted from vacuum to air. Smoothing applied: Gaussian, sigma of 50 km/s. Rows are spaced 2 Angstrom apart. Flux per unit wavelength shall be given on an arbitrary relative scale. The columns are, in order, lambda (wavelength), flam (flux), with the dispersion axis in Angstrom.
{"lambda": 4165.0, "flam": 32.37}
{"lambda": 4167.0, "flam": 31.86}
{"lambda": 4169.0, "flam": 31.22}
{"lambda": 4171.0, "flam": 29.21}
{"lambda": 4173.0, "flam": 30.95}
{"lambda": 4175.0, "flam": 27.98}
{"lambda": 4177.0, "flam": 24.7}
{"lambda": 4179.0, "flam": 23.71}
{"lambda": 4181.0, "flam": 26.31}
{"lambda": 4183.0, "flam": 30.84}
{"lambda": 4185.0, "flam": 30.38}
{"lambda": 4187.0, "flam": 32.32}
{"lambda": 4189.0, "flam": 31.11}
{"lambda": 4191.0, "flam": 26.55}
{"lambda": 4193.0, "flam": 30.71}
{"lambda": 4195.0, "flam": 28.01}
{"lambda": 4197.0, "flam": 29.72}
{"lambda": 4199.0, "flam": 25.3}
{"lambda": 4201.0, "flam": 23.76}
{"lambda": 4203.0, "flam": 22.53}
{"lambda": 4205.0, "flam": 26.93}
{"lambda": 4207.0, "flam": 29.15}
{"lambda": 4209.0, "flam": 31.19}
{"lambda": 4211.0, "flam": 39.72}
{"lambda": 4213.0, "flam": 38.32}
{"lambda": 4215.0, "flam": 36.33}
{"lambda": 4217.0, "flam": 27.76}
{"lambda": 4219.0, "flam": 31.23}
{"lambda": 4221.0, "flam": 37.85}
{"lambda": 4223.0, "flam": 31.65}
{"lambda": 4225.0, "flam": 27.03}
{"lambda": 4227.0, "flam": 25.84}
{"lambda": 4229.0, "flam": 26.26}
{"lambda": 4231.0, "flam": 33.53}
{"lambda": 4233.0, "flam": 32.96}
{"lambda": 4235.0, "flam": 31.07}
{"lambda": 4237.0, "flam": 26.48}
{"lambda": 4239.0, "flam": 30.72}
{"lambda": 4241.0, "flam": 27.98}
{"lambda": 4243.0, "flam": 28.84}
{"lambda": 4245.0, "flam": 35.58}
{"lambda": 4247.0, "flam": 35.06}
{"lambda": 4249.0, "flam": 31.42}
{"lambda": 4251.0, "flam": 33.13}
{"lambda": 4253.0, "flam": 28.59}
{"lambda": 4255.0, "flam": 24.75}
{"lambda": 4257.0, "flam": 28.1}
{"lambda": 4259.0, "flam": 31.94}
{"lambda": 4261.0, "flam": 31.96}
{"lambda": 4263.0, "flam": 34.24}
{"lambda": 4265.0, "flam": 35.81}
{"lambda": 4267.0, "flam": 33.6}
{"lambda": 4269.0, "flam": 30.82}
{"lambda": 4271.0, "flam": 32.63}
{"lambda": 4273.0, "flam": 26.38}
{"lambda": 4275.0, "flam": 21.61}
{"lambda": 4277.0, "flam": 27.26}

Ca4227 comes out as 1.4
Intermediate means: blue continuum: 34.2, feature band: 29.6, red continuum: 32.3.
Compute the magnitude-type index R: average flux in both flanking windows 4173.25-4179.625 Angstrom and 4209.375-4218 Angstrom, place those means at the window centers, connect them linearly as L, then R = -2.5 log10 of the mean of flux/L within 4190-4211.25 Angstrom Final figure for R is 0.143 mag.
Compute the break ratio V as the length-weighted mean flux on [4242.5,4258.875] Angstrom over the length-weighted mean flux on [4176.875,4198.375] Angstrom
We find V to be 1.07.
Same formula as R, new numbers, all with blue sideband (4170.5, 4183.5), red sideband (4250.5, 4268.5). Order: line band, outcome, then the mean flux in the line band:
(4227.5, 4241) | 0.01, 29.8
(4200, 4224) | -0.08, 31.4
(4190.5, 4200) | 0.01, 28.1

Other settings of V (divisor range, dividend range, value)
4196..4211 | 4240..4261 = 1.10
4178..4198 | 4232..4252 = 1.08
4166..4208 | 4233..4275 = 1.09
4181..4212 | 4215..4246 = 1.05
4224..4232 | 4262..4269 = 1.21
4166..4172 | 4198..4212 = 0.92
